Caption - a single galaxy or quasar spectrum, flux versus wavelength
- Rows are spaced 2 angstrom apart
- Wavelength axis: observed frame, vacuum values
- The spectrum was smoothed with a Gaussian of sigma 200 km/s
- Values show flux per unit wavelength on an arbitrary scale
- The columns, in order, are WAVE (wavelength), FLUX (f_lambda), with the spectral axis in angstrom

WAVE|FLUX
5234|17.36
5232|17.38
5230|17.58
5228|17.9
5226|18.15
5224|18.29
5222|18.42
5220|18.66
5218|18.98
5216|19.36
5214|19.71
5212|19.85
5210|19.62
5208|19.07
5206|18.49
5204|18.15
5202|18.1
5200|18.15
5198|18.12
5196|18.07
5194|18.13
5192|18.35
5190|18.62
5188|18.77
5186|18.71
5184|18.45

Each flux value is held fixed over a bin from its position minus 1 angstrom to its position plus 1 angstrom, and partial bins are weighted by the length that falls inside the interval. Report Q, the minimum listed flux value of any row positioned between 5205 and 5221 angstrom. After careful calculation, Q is 18.49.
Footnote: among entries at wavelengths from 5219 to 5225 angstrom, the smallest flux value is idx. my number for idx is 18.29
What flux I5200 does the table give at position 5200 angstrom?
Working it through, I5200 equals 18.15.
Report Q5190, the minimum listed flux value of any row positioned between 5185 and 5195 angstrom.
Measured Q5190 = 18.13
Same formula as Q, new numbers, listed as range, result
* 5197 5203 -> 18.1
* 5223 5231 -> 17.58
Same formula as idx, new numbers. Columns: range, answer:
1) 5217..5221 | 18.66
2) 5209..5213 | 19.62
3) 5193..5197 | 18.07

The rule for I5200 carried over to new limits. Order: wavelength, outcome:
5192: 18.35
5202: 18.1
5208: 19.07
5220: 18.66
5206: 18.49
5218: 18.98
